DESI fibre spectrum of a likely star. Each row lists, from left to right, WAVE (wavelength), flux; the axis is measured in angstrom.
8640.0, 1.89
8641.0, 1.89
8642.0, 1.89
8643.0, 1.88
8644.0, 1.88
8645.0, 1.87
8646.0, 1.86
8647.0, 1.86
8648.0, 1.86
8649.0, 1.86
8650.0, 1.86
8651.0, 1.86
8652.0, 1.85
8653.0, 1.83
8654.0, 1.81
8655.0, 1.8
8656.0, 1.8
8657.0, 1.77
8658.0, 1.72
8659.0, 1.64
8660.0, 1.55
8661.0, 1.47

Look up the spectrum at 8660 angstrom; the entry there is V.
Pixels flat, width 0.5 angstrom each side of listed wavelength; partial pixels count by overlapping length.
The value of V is 1.55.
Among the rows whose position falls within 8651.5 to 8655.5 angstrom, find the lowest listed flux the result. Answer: 1.8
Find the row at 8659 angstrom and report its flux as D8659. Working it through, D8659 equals 1.64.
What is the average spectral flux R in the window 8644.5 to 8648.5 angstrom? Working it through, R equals 1.86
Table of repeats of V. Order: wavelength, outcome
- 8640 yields 1.89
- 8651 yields 1.86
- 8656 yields 1.8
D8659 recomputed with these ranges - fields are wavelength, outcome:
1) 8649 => 1.86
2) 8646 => 1.86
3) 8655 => 1.8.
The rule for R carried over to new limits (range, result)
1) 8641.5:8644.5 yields 1.88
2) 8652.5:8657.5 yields 1.8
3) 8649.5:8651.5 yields 1.86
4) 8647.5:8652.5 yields 1.86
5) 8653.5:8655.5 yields 1.81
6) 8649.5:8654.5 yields 1.84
